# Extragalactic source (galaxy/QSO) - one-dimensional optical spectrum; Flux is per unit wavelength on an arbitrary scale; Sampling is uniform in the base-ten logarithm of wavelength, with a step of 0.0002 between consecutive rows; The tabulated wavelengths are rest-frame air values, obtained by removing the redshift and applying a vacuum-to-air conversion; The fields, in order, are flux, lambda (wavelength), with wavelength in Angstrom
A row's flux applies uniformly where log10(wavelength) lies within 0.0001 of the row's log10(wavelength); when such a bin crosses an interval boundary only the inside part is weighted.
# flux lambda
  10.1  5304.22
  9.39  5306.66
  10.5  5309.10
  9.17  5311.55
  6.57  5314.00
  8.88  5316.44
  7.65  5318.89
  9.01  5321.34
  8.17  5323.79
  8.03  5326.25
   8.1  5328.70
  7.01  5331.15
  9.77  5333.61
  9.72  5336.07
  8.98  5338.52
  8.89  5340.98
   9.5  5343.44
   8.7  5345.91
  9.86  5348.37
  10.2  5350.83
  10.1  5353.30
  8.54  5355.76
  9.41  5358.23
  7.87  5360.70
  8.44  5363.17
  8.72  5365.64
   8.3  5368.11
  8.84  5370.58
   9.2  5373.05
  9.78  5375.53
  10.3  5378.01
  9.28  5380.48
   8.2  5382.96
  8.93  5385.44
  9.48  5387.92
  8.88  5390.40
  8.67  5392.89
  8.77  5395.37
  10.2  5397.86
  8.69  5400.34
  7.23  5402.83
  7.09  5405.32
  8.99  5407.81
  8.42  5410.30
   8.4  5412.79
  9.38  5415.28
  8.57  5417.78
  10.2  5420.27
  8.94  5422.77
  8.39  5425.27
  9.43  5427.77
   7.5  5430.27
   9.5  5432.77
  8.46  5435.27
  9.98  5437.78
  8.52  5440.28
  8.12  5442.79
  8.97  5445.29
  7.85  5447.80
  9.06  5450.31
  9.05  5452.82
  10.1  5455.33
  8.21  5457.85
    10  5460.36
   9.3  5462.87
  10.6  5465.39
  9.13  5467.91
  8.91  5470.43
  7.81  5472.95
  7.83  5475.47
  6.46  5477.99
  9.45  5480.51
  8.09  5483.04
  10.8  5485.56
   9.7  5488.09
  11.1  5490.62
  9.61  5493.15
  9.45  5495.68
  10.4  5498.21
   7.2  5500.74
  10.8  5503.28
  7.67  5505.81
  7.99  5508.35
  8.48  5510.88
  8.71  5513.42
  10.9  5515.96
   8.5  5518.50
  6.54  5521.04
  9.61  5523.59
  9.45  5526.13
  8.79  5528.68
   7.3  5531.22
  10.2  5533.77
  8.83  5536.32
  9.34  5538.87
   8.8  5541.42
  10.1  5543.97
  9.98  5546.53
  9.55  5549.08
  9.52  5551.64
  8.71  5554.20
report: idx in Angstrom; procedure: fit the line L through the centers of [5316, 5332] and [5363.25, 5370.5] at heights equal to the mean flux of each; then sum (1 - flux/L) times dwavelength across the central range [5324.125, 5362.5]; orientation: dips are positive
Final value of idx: -2.9 Angstrom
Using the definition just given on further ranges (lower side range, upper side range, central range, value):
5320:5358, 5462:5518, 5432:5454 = 0.59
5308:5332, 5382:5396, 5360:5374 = 0.16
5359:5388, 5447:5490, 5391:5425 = 0.88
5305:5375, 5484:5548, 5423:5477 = 1.16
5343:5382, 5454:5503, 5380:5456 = 3.19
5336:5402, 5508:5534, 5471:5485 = 1.15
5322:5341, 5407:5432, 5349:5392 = -2.00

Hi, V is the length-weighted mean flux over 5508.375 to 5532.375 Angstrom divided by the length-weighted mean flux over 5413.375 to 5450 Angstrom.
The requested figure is 0.98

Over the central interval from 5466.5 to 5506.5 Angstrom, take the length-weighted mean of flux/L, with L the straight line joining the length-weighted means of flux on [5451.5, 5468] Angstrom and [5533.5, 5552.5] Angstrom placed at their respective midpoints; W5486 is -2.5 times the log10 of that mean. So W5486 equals 0.053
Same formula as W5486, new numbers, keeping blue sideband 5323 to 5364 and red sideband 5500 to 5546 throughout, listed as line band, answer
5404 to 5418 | 0.055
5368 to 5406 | 0.000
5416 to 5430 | -0.012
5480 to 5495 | -0.105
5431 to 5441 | -0.020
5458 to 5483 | 0.015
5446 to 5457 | -0.010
